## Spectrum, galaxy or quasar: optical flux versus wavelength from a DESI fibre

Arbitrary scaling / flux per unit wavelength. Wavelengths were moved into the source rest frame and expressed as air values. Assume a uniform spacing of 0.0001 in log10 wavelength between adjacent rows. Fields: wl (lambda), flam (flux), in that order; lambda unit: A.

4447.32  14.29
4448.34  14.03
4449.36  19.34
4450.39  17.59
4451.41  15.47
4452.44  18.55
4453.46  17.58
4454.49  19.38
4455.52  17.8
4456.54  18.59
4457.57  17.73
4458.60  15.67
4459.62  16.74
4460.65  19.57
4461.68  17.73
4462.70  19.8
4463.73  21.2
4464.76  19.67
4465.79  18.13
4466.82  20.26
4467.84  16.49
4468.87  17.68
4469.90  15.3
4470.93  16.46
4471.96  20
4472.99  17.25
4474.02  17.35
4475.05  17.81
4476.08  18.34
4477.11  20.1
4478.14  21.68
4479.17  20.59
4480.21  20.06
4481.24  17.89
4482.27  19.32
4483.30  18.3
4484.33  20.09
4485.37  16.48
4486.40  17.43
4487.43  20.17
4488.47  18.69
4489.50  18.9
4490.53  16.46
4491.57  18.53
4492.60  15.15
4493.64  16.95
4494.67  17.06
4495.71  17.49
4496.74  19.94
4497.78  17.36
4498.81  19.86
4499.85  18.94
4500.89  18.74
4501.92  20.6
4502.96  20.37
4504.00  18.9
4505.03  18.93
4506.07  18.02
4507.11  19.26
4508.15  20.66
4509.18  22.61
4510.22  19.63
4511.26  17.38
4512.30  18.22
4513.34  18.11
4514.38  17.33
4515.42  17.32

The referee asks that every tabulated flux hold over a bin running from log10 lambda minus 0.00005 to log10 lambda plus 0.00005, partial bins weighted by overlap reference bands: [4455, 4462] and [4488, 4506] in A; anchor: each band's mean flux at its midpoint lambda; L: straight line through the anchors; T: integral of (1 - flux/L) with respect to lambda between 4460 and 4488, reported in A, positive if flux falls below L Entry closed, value -1.14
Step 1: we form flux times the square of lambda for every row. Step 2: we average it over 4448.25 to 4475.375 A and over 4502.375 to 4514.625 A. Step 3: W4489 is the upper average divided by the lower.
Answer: 1.1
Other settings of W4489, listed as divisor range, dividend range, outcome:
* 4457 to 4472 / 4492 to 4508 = 1.04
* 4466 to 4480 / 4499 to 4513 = 1.07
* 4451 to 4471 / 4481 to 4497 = 1.01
